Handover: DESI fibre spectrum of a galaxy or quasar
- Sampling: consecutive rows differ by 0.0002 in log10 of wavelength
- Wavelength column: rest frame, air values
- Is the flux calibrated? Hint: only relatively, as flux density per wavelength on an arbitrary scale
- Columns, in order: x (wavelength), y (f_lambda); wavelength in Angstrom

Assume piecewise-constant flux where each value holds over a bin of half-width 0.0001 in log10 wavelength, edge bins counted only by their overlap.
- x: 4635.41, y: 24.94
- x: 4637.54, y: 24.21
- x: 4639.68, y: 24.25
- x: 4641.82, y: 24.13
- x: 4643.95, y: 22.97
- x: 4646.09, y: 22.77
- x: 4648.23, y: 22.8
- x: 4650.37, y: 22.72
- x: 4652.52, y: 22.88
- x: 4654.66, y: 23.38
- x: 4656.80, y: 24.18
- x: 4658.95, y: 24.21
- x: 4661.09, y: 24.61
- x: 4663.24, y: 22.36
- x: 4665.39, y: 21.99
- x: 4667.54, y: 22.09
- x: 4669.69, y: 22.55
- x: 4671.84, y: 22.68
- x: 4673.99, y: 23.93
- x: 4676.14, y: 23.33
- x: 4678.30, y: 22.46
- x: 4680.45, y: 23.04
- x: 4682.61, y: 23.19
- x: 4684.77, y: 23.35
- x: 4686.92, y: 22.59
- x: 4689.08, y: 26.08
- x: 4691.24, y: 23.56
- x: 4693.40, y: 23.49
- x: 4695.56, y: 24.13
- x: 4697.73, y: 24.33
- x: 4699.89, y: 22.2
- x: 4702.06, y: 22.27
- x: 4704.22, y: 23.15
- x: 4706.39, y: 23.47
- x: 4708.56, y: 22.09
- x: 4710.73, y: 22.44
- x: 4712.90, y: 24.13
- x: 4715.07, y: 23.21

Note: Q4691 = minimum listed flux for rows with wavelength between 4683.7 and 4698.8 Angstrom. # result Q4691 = 22.59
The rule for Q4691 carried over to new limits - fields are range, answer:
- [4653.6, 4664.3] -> 22.36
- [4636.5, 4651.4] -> 22.72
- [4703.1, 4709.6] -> 22.09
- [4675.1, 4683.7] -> 22.46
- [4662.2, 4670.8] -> 21.99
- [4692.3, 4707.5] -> 22.2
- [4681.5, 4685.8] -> 23.19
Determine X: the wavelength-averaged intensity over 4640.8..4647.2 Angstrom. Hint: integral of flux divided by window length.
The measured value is 23.3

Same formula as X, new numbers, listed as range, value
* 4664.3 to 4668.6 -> 22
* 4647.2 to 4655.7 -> 22.9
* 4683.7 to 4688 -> 23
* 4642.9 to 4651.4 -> 22.8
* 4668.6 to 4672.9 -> 22.6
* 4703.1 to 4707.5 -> 23.3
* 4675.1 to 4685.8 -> 23.1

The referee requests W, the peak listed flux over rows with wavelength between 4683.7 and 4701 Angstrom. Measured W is 26.08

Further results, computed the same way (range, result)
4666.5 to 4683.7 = 23.93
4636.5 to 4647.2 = 24.25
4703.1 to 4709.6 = 23.47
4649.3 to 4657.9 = 24.18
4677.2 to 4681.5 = 23.04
